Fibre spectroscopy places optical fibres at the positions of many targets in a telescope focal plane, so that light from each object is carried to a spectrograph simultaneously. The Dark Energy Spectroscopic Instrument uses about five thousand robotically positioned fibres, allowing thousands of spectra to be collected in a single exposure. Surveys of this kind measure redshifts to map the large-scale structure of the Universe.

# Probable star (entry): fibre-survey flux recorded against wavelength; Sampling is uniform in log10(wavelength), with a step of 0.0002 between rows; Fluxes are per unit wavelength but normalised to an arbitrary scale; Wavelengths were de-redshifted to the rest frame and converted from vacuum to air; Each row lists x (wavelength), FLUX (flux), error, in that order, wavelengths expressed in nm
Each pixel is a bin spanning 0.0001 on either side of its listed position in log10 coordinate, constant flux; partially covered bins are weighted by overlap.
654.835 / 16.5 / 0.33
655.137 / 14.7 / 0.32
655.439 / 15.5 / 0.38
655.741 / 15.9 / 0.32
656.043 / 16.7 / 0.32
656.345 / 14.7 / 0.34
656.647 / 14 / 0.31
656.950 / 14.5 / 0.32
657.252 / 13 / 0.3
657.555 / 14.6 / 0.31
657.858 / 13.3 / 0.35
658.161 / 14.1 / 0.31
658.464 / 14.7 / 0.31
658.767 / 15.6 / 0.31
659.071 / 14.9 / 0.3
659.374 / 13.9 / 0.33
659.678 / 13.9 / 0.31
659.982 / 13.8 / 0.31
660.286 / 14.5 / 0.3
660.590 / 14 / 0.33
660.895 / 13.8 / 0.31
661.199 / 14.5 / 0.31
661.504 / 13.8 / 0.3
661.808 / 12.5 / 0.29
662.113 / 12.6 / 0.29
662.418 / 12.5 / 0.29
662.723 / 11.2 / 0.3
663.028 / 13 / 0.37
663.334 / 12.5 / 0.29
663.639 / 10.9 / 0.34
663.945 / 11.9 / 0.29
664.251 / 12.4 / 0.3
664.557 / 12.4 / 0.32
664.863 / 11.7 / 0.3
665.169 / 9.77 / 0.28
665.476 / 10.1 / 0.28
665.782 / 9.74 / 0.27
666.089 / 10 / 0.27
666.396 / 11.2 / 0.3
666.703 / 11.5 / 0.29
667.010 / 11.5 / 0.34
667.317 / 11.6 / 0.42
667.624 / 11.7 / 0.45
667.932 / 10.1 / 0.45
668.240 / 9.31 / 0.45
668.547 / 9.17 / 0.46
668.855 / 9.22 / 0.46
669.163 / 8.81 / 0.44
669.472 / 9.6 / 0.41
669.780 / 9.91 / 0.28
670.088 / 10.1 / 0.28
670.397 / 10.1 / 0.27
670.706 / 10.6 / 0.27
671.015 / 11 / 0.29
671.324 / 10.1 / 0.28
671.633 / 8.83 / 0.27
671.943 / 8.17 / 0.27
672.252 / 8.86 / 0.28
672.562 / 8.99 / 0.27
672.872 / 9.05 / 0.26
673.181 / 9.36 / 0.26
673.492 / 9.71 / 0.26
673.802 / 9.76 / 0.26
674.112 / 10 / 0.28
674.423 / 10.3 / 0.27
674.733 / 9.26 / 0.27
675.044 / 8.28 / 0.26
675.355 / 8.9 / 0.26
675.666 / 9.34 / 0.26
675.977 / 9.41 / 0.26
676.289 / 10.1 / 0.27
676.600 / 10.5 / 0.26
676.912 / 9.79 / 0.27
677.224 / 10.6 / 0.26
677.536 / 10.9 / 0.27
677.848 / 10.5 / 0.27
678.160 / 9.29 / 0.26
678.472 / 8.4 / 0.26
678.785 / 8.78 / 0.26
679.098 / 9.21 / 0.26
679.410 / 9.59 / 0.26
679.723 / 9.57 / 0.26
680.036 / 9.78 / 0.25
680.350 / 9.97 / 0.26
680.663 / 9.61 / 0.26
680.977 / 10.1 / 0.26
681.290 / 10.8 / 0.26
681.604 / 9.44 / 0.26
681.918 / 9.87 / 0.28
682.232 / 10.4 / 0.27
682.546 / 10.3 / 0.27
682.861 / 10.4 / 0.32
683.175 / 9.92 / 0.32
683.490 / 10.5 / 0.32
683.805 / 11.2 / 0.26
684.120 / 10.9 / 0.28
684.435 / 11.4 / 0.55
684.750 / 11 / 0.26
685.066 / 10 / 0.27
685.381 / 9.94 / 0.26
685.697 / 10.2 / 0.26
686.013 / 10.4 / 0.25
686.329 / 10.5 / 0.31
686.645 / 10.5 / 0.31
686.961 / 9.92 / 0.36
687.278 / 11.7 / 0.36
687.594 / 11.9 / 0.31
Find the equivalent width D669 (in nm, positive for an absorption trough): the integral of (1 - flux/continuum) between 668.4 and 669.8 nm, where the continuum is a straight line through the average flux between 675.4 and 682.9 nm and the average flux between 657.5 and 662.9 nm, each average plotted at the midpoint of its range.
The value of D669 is 0.31 nm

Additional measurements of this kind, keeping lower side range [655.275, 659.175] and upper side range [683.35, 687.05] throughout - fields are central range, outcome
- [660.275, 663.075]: 0.18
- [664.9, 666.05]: 0.29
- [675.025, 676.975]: 0.39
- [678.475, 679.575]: 0.23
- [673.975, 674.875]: 0.17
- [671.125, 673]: 0.52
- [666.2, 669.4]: 0.67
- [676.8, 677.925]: 0.12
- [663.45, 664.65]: 0.16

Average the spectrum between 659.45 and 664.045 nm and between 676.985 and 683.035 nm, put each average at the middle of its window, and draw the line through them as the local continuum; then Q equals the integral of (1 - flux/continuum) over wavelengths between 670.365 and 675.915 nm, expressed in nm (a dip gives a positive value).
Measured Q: 0.80 nm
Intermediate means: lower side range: 13.1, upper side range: 9.87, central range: 9.46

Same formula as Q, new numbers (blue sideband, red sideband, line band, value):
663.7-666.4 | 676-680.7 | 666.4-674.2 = 0.46 nm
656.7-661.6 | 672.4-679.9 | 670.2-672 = 0.17 nm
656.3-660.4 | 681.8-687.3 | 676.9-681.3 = 0.59 nm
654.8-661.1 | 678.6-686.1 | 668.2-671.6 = 0.71 nm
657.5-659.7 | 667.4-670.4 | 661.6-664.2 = 0.06 nm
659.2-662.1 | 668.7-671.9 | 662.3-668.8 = 0.35 nm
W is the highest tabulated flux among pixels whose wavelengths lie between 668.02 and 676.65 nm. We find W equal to 11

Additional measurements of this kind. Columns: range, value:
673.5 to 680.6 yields 10.9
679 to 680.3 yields 9.78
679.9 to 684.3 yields 11.2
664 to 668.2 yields 12.4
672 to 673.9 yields 9.76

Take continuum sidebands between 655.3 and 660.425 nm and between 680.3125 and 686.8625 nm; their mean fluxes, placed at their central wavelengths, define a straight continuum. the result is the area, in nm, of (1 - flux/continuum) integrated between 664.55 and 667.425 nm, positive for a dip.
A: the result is 0.51 nm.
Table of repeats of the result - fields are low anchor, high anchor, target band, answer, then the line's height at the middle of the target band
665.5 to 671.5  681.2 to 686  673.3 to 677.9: 0.24 nm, 10.3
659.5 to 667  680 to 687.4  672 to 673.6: 0.32 nm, 11.4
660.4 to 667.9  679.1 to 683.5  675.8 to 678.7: 0.15 nm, 10.4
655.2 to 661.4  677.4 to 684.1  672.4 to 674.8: 0.38 nm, 11.4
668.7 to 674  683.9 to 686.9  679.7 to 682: 0.07 nm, 10.2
